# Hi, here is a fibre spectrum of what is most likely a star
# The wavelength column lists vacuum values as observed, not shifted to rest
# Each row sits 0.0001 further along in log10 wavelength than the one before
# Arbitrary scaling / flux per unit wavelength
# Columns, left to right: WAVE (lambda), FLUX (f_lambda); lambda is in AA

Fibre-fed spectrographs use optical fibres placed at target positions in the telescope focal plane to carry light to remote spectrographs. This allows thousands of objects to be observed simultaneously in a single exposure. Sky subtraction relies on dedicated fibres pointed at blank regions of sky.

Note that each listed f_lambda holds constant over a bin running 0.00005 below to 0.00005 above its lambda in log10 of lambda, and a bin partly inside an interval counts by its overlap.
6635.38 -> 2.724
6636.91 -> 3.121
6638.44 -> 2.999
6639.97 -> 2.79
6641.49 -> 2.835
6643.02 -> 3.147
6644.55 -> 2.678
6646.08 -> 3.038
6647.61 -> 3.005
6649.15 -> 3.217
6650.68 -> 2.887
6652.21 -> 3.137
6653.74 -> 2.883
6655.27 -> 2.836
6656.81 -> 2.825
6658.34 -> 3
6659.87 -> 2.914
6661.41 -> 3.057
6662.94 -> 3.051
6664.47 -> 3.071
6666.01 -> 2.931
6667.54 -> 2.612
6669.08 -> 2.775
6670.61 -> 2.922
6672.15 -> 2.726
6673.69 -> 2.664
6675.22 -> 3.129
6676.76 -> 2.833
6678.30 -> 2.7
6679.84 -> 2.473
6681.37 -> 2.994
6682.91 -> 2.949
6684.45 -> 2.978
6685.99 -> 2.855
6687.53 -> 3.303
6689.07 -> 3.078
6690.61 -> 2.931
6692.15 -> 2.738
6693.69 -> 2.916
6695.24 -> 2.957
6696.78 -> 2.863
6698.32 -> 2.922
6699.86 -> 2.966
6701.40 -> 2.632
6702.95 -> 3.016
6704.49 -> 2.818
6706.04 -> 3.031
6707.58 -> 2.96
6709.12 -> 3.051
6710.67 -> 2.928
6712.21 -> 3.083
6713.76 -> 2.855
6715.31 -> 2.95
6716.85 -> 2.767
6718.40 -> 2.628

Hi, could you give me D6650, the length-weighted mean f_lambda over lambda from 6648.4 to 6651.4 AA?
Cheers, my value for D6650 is 3.05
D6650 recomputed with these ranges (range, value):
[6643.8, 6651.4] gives 2.96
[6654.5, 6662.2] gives 2.93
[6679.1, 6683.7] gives 2.81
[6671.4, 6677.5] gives 2.84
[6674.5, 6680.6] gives 2.78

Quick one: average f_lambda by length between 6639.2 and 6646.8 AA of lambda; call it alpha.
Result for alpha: 2.9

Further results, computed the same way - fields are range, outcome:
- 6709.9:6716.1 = 2.96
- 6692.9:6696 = 2.93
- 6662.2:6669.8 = 2.89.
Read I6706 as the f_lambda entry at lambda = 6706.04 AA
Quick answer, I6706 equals 3.031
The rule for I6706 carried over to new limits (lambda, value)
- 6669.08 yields 2.775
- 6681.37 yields 2.994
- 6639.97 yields 2.79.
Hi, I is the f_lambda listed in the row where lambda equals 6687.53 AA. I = 3.303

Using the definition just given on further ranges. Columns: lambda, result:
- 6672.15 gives 2.726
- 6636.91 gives 3.121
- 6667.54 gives 2.612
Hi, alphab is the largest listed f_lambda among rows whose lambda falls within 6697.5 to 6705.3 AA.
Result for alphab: 3.016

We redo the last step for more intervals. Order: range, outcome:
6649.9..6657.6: 3.137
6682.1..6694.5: 3.303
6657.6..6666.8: 3.071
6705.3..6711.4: 3.051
